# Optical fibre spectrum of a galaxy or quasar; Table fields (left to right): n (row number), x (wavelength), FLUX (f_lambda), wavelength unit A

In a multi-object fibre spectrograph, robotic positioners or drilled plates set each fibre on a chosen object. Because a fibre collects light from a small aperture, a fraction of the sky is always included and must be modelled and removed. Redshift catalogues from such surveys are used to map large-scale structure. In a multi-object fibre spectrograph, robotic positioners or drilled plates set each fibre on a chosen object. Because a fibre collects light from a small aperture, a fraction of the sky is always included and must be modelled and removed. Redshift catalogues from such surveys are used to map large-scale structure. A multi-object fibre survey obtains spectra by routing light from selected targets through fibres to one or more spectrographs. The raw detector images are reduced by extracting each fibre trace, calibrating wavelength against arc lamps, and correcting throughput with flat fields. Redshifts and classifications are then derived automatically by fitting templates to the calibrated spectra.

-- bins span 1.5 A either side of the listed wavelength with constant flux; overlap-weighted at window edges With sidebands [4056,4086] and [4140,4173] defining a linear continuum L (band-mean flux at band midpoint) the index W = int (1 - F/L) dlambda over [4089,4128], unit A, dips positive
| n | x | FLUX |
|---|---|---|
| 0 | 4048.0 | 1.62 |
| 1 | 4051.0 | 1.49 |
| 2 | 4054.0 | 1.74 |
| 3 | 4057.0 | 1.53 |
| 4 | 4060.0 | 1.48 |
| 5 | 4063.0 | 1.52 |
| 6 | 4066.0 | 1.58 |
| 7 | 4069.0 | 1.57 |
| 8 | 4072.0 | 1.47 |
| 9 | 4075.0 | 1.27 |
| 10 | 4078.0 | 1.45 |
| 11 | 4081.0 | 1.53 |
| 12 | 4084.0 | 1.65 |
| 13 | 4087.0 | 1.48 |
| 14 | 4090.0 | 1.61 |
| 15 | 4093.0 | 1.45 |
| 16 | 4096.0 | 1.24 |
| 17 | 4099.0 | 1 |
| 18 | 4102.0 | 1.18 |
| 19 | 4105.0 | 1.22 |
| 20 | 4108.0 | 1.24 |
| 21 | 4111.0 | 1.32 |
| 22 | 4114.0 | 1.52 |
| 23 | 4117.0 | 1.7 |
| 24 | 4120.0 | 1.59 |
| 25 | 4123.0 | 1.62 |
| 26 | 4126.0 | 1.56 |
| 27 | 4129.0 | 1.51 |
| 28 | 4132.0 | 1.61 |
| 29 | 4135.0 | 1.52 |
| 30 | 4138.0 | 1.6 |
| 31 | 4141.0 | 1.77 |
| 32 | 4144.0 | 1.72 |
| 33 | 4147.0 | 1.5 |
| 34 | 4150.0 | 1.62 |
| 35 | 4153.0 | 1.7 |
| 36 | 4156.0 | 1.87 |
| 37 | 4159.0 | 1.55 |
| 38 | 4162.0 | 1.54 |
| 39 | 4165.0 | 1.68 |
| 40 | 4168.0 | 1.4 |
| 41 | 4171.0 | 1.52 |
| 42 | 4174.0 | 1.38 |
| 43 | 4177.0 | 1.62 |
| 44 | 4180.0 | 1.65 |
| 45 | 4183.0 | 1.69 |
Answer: 3.8 A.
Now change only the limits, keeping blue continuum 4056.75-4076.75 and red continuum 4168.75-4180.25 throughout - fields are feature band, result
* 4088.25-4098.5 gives 0.7 A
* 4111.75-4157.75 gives -3.5 A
